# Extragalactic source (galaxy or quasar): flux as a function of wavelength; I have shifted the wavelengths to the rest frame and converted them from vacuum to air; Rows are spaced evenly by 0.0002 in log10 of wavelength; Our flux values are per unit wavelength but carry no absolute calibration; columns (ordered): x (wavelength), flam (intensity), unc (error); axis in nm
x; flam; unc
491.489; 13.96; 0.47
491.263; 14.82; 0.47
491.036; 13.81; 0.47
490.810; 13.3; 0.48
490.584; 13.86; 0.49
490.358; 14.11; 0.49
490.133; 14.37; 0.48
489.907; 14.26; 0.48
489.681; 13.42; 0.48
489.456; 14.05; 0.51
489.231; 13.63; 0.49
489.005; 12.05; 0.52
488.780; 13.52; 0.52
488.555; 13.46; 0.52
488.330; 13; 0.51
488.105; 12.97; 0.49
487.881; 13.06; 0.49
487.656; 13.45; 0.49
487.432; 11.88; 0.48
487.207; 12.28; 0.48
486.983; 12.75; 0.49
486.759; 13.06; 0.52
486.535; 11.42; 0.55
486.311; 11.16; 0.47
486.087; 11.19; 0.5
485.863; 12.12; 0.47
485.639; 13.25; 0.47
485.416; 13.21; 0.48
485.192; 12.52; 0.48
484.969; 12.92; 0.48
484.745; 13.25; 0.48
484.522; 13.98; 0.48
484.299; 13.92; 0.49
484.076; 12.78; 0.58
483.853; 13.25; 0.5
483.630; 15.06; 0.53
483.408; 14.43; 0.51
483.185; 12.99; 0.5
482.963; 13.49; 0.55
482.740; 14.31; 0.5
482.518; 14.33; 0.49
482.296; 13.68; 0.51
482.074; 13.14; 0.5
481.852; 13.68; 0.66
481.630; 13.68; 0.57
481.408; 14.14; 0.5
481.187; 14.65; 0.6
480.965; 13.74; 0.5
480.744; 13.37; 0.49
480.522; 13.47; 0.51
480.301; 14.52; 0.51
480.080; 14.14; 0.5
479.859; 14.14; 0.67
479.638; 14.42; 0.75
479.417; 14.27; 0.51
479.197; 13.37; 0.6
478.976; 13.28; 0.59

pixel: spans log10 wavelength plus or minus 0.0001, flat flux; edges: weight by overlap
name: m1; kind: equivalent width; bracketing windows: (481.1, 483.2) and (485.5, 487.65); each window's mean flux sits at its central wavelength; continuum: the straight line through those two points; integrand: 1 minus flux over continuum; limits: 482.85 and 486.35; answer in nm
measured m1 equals -0.05 nm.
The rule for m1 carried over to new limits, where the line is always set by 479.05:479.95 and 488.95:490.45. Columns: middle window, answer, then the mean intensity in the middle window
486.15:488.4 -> 0.22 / 12.5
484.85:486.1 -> 0.11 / 12.6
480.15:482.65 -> 0.02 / 13.9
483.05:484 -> 0.00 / 13.9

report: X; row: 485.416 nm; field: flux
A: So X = 13.21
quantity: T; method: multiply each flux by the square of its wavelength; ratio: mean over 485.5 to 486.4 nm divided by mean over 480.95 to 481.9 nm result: 0.9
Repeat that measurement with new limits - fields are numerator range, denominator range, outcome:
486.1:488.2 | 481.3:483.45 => 0.92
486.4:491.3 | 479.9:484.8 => 0.99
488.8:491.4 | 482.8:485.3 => 1.04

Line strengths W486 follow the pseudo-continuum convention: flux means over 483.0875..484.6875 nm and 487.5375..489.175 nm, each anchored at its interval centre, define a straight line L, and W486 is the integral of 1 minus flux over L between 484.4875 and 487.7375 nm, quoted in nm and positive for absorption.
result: 0.22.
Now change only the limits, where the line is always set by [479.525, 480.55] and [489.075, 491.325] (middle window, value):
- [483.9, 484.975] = 0.05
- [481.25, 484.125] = 0.06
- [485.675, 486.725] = 0.17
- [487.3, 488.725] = 0.10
